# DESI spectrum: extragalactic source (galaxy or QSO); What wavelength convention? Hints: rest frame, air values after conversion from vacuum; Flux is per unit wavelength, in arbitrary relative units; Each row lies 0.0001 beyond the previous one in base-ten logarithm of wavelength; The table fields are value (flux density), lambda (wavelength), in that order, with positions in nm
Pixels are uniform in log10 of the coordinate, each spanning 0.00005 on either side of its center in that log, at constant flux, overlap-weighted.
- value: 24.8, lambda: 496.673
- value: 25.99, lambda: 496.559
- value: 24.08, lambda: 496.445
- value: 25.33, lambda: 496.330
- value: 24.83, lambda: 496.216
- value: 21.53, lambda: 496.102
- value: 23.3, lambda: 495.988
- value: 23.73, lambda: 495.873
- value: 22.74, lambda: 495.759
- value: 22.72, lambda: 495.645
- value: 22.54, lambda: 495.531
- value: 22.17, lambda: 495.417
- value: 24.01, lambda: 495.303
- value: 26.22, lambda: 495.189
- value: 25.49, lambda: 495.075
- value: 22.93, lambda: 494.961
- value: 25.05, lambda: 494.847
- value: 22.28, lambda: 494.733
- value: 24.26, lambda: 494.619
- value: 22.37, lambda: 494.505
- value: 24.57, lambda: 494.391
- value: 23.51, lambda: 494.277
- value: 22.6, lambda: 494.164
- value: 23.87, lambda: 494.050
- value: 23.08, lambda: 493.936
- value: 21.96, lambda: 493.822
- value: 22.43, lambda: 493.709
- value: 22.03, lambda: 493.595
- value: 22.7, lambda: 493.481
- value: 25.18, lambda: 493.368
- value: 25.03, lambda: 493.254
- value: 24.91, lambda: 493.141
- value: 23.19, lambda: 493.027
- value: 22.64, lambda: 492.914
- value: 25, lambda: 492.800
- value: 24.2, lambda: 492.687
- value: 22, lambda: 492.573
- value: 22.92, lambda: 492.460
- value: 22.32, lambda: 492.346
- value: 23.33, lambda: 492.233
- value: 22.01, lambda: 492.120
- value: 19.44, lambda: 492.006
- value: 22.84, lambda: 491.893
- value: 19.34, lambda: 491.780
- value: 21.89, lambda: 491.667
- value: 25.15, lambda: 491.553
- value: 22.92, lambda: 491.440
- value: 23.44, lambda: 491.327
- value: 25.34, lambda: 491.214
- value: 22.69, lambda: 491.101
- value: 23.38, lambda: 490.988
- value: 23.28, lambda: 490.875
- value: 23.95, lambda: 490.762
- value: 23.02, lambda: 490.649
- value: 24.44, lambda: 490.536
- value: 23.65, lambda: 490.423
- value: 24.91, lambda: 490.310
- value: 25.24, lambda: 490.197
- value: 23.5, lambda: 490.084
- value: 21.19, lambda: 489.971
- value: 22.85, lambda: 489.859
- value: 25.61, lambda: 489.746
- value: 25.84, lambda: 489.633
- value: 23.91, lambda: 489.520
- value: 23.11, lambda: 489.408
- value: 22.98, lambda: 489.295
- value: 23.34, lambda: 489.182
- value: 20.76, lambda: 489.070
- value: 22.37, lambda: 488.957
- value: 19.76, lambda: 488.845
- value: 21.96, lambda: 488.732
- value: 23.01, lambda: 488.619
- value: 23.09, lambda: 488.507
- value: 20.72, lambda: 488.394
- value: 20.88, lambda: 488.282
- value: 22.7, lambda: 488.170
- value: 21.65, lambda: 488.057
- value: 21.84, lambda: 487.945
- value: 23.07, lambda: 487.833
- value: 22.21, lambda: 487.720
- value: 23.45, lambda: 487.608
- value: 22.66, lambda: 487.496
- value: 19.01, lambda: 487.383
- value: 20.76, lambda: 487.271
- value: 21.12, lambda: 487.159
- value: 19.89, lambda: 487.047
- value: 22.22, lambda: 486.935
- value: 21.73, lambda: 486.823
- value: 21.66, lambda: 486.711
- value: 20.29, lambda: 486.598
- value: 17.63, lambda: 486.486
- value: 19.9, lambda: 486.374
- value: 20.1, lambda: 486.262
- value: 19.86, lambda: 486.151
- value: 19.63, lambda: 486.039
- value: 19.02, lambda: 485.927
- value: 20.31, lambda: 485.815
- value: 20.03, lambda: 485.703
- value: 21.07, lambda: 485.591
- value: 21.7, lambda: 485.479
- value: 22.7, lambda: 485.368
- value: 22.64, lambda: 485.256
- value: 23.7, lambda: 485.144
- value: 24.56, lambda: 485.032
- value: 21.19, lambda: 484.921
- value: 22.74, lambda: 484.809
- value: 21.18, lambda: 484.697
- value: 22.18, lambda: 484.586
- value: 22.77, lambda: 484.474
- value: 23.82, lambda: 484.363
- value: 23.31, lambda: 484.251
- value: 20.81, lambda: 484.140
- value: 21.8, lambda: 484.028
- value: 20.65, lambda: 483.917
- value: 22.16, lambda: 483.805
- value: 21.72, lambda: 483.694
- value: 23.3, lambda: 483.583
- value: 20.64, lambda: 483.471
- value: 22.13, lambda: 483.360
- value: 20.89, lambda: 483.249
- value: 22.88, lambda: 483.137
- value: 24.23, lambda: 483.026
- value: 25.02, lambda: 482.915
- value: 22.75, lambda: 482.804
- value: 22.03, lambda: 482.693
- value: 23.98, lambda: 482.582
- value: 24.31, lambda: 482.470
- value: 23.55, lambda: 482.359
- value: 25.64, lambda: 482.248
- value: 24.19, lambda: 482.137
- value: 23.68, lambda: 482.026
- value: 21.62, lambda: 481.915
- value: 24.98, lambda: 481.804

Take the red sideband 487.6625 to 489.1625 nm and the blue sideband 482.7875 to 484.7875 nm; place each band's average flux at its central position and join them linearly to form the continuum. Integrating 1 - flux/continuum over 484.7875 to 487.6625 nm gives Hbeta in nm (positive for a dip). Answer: 0.13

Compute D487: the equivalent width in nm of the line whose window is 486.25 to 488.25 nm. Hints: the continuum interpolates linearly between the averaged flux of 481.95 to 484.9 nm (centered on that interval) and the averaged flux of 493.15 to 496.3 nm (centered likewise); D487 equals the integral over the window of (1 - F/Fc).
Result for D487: 0.15 nm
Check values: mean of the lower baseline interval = 22.8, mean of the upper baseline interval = 23.5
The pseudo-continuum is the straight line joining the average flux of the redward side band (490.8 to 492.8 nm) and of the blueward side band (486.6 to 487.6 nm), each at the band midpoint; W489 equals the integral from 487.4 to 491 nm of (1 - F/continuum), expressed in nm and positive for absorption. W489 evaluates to -0.161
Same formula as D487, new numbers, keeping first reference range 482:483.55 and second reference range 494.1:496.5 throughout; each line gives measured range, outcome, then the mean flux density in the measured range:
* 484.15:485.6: 0.05 nm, 22.6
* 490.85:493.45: 0.04 nm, 23.1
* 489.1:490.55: -0.02 nm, 23.8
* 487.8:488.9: 0.07 nm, 21.8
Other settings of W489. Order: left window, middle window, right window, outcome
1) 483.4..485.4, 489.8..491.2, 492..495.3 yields -0.03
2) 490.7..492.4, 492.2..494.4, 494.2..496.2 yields -0.02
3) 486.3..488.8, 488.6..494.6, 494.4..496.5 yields -0.16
